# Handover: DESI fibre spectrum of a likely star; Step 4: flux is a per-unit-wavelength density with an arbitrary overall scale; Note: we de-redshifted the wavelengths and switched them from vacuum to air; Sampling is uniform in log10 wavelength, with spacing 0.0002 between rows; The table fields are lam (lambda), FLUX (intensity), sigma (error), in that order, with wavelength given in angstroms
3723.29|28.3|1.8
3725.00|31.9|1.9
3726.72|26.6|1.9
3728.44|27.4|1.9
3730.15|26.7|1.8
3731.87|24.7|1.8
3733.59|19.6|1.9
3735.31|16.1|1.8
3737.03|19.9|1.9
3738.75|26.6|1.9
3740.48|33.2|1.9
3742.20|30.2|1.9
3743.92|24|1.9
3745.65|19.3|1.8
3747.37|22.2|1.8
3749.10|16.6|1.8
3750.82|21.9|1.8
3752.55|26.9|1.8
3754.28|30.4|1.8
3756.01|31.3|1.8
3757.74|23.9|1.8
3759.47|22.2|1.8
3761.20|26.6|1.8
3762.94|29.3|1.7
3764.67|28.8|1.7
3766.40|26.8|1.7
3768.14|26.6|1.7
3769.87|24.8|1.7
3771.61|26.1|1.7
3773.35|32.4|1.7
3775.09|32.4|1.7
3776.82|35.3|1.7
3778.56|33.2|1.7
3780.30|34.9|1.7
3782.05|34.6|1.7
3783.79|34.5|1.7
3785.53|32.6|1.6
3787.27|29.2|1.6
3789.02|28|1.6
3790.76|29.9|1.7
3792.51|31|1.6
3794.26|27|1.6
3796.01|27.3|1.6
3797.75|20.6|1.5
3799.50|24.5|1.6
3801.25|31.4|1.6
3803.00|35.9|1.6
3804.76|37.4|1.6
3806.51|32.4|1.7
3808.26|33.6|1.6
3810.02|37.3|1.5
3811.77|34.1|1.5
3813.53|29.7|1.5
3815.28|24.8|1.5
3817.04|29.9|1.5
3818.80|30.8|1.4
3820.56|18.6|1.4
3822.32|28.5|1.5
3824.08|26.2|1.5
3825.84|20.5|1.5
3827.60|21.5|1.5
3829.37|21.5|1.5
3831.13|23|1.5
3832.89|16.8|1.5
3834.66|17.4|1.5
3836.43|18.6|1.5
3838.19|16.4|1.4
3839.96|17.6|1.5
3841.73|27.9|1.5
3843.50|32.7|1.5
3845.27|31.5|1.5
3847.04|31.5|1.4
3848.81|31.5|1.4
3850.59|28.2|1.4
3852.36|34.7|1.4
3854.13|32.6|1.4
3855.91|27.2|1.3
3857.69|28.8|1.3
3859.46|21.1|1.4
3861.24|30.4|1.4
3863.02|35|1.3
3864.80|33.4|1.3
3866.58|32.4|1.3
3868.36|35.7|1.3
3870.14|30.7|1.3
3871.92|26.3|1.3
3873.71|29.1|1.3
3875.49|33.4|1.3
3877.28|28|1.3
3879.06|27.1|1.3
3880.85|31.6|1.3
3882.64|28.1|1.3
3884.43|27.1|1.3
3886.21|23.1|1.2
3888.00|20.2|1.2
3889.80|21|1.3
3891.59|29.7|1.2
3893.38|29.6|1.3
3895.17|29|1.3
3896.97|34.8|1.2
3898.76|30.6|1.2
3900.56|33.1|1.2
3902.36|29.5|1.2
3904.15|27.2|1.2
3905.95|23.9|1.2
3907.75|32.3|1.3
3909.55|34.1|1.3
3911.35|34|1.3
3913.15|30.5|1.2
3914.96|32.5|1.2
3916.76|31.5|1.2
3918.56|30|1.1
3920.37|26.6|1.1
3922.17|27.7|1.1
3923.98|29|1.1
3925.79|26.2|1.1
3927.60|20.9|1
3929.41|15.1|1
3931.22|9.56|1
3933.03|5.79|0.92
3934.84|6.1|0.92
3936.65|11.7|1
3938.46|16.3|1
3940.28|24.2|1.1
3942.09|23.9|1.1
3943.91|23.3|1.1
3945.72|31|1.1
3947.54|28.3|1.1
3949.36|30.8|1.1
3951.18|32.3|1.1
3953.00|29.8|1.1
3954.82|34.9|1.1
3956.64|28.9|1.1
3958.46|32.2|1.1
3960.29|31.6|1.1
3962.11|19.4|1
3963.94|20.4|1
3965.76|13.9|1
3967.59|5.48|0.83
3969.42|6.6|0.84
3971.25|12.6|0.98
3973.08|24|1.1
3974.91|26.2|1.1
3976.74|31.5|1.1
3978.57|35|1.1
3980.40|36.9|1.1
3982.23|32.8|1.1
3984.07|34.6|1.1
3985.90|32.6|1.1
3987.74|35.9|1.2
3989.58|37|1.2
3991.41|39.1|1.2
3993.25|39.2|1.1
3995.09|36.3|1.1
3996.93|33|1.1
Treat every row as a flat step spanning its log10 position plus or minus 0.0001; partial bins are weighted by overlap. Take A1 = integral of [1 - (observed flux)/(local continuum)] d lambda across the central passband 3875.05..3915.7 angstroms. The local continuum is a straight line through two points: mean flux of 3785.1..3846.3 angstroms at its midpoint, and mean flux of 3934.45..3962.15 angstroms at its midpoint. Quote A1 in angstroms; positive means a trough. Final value -4.31 angstroms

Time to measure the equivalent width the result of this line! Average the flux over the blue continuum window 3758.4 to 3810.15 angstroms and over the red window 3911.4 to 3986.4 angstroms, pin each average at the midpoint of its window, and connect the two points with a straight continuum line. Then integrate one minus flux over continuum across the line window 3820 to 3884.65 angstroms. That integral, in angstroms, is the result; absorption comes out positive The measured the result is 1.3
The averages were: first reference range 30.1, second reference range 24.5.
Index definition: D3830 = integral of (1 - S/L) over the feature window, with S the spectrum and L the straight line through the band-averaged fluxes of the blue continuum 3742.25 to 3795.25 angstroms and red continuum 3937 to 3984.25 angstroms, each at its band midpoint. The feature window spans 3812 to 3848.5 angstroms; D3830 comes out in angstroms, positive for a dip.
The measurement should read 3.6 angstroms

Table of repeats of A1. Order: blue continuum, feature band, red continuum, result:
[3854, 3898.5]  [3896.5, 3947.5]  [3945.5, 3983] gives 4.5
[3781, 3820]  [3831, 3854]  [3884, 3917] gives 3.4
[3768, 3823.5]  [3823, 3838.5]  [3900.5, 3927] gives 5.0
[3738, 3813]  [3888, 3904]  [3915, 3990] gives -1.8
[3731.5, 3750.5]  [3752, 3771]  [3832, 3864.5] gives -2.8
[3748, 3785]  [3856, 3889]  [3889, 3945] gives -3.4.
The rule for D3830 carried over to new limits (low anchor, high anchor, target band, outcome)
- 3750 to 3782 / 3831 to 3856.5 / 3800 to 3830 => -2.3 angstroms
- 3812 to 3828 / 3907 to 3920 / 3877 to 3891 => 2.0 angstroms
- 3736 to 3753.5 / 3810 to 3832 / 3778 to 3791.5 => -3.7 angstroms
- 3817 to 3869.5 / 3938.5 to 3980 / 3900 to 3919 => -3.8 angstroms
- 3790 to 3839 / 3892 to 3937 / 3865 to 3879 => -2.4 angstroms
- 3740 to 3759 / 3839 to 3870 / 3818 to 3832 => 2.4 angstroms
